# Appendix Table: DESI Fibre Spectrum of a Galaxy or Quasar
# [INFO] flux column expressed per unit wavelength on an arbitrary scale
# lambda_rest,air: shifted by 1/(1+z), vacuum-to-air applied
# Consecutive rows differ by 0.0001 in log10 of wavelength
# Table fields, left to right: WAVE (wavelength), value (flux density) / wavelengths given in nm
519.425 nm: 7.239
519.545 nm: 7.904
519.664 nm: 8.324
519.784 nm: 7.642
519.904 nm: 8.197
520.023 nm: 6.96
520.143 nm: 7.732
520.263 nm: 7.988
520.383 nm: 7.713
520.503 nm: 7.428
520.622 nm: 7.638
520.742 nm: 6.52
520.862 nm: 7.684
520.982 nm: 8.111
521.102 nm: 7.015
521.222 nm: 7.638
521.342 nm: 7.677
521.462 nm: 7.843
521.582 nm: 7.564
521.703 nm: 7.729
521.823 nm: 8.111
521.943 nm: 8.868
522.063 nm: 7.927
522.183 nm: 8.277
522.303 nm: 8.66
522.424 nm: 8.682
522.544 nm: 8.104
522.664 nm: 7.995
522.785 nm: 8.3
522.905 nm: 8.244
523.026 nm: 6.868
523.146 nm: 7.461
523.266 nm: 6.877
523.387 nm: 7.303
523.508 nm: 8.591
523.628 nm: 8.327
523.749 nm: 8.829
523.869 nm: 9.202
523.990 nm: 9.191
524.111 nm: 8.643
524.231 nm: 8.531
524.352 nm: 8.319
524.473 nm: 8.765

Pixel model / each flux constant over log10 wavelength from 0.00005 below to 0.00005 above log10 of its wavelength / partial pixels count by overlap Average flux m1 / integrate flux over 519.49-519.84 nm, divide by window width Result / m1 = 7.97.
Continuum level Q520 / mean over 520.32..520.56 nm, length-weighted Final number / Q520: 7.57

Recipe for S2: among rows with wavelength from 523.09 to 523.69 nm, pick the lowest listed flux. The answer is 6.877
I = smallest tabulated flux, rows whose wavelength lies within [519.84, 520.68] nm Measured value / 6.96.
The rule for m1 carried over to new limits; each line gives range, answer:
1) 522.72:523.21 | 7.71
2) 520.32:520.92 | 7.4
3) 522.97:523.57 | 7.43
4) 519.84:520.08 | 7.6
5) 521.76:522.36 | 8.38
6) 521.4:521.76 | 7.7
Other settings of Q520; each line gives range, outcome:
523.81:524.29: 8.89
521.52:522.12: 8.04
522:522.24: 8.12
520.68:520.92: 7.1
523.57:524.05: 8.89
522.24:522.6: 8.48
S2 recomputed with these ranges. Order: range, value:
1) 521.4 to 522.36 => 7.564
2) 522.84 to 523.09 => 6.868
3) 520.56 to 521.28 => 6.52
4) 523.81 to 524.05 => 9.191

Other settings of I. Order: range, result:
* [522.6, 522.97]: 7.995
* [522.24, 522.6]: 8.104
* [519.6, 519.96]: 7.642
